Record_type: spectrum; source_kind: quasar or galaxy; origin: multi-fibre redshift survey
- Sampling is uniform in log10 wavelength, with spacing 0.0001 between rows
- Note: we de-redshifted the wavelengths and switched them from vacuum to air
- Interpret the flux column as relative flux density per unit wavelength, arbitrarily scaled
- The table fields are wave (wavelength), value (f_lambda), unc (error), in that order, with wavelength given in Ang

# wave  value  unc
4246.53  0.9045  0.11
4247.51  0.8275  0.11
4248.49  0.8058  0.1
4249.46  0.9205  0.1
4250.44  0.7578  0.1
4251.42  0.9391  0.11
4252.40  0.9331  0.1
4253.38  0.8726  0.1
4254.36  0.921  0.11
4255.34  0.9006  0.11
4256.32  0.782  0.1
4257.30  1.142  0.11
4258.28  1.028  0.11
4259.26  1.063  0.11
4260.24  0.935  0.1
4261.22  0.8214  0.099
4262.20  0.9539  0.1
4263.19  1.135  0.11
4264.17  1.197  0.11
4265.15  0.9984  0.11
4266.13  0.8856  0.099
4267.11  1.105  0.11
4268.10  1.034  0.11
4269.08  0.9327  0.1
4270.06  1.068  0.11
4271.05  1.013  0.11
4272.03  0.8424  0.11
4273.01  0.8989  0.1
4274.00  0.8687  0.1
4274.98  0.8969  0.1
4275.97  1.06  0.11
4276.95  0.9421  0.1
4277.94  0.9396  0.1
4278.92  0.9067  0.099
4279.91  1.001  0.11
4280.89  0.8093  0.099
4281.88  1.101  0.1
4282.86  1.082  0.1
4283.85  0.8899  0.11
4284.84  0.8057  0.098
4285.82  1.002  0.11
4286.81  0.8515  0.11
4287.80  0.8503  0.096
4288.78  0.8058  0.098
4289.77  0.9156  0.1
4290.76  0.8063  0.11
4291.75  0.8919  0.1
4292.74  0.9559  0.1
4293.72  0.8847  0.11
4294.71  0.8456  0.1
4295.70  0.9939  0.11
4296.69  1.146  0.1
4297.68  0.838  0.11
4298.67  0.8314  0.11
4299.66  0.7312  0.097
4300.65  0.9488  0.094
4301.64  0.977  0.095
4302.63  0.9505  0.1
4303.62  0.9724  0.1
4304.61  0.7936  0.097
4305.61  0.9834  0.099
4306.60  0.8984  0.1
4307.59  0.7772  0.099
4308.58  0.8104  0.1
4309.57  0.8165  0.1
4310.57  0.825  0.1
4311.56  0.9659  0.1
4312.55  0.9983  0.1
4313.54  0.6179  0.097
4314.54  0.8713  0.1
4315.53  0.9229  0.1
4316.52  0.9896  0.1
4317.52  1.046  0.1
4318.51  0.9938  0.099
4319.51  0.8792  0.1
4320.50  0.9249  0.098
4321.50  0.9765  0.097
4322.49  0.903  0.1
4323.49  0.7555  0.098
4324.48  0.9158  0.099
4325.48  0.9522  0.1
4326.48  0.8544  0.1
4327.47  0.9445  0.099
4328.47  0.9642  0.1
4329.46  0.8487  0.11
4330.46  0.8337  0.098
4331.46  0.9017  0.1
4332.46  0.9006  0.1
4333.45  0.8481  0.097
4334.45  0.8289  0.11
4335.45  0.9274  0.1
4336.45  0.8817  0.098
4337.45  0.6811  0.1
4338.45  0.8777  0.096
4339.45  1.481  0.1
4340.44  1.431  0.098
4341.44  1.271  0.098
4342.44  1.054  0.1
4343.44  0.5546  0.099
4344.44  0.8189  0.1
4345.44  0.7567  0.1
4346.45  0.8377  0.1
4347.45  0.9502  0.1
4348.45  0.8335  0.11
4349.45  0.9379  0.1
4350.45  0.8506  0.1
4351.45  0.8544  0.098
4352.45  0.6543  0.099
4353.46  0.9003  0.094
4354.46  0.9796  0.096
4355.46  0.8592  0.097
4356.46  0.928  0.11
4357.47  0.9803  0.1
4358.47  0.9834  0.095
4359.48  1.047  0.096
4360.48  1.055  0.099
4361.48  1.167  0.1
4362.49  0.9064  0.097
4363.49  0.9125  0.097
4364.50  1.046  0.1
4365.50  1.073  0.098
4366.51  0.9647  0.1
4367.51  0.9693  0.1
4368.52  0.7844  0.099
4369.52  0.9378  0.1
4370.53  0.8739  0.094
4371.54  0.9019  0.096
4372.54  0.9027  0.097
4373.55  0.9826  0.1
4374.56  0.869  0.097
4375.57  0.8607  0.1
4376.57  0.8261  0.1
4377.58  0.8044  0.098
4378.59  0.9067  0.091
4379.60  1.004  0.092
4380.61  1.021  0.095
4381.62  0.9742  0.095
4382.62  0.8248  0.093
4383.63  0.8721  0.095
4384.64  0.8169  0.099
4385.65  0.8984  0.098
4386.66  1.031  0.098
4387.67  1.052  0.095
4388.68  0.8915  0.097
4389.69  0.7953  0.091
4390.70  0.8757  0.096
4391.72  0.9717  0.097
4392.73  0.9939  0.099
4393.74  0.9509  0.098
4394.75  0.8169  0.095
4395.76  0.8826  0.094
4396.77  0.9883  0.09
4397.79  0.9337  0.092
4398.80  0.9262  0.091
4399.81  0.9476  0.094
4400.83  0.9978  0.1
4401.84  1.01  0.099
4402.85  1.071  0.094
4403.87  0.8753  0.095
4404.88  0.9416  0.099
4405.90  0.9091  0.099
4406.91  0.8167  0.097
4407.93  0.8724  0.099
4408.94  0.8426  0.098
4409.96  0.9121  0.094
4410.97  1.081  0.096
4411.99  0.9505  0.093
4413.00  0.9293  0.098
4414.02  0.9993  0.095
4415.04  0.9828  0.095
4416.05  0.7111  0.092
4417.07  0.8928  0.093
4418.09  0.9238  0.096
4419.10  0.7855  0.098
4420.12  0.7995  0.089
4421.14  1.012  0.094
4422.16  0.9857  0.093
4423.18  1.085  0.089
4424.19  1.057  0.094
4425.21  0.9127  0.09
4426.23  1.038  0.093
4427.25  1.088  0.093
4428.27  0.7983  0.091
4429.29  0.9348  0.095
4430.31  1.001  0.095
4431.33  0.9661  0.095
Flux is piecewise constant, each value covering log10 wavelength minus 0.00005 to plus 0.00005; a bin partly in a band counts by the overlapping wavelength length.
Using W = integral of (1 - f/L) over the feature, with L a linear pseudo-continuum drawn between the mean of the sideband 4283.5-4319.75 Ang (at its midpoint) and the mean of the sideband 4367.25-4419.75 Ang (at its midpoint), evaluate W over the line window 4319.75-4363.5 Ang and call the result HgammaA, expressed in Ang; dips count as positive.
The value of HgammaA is -1.08 Ang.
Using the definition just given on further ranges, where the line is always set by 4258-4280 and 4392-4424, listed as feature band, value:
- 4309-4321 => 0.7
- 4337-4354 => 0.5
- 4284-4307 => 1.7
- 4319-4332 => 0.9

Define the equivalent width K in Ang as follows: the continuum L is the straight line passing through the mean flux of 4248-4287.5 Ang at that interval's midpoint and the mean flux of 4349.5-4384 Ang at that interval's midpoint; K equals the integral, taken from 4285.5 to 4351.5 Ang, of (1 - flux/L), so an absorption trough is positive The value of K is 2.2 Ang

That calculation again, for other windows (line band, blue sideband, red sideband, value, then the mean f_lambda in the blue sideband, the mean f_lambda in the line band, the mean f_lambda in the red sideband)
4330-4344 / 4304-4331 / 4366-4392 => -1.0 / 0.891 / 0.962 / 0.907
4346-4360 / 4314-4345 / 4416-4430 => 0.5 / 0.936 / 0.901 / 0.938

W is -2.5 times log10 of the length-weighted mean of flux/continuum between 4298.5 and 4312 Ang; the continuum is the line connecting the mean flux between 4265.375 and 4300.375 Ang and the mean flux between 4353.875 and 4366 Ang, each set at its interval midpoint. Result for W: 0.082 mag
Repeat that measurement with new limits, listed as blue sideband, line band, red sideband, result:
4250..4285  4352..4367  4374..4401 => -0.05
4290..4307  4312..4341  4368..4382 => -0.03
